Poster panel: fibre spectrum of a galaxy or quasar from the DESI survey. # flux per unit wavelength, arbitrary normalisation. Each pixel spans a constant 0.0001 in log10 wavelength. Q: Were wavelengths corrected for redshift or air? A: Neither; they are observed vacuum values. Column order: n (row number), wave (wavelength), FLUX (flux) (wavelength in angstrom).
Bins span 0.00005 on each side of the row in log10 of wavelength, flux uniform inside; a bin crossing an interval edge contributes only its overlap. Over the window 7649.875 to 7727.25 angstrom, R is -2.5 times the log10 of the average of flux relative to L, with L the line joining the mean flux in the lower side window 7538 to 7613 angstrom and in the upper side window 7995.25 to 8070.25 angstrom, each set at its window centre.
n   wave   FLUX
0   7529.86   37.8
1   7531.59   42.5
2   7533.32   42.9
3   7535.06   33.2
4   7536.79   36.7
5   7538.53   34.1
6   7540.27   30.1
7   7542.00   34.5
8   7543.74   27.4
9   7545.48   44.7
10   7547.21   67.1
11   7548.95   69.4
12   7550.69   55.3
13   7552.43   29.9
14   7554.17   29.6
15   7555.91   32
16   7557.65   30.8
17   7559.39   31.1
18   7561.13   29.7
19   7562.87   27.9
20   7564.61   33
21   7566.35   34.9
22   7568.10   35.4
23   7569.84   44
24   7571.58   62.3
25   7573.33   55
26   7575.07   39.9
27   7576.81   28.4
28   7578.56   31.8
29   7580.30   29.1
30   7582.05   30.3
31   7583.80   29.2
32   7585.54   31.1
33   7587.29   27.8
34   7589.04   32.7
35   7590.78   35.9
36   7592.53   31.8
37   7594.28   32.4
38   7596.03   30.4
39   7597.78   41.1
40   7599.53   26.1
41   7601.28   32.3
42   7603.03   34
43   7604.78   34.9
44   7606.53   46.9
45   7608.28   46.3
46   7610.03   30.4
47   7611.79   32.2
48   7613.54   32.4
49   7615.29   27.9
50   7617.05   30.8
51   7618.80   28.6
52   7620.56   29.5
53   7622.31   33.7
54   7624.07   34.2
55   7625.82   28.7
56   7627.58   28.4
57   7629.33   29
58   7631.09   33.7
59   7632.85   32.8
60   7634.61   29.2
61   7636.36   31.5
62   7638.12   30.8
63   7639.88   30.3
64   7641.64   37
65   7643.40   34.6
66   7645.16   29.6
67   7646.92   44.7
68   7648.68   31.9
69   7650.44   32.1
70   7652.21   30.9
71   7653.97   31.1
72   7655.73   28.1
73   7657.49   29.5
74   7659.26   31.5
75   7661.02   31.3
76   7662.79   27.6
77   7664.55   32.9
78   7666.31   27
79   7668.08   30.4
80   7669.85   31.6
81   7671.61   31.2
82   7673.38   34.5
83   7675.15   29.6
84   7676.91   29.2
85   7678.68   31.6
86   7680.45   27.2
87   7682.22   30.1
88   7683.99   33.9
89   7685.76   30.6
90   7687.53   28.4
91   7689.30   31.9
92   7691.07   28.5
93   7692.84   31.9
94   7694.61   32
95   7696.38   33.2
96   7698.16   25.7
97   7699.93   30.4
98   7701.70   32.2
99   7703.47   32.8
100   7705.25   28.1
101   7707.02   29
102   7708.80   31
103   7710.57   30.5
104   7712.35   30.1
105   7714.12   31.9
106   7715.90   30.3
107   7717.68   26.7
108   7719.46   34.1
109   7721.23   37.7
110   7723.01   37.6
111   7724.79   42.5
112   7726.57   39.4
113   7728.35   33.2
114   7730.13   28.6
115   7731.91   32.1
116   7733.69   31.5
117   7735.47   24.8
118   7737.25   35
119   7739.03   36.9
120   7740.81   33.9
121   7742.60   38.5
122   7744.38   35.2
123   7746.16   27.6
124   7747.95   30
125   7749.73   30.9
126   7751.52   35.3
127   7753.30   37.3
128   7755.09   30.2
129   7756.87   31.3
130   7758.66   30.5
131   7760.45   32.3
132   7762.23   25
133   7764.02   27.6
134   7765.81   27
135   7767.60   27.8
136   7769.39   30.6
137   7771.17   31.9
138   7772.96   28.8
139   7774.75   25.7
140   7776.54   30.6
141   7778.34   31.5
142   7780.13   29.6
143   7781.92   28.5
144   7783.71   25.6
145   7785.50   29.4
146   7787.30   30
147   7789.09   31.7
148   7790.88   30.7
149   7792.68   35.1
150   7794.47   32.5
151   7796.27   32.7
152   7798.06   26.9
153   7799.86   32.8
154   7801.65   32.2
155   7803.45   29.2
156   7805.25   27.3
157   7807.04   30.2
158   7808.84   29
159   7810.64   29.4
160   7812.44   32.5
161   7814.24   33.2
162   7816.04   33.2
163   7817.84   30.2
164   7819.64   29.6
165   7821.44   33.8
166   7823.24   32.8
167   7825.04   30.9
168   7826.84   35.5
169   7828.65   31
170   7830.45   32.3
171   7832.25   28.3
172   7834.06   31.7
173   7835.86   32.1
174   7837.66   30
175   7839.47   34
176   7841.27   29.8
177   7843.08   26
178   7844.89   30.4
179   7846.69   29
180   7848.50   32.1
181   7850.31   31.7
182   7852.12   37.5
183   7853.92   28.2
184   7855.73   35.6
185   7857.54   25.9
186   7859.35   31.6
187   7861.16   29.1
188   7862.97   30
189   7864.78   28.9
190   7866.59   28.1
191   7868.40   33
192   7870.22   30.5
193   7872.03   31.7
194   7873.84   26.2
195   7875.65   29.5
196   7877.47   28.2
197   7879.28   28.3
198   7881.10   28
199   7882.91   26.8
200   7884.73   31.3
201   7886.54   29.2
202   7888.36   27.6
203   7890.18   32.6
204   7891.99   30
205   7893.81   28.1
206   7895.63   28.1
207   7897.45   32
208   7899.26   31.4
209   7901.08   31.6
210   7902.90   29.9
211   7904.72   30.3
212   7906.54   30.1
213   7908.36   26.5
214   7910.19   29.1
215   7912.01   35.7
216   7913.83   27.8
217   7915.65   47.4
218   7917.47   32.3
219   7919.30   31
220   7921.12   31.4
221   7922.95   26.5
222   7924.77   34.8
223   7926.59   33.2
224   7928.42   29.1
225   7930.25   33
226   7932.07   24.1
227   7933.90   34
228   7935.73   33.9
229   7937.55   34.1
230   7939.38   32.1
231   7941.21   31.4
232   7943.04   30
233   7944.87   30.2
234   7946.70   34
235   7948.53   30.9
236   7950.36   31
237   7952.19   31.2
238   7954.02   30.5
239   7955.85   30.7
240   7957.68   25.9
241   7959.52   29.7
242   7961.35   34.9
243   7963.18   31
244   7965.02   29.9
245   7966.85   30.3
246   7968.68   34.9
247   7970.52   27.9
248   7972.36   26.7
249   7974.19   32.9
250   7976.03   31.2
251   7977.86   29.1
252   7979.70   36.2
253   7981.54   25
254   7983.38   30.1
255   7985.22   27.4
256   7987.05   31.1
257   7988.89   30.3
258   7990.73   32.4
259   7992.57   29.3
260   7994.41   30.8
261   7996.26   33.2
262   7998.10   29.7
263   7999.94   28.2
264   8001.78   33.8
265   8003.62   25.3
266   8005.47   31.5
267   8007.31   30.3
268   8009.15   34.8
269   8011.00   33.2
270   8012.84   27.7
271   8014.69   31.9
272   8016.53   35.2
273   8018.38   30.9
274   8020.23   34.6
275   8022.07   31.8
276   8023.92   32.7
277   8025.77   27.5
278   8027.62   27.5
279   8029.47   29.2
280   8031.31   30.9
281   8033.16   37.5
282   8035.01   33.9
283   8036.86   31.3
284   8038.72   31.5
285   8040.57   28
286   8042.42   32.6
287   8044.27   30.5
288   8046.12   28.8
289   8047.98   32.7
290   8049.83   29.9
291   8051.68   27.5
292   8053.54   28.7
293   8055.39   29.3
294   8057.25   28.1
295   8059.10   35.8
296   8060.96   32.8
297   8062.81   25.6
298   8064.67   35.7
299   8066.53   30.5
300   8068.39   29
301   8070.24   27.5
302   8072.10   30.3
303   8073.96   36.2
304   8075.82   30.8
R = 0.13 mag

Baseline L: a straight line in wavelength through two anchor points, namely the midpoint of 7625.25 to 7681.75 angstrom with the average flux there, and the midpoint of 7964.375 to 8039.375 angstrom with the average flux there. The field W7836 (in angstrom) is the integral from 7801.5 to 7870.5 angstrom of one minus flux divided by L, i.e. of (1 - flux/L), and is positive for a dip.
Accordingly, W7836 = 0.4 angstrom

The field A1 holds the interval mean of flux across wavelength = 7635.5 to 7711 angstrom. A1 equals 31.1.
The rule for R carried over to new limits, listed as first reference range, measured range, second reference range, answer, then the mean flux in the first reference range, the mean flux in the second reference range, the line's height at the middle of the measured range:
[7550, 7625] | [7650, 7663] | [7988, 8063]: 0.12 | 34.4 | 31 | 33.9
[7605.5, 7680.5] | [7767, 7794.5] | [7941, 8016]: 0.05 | 32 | 30.7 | 31.4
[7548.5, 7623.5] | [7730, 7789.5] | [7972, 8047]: 0.09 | 35.1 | 30.9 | 33.4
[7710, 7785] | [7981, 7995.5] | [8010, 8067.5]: 0.05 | 31.6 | 31.1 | 31.2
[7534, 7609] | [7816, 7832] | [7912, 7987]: 0.04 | 36.7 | 31.2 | 33.1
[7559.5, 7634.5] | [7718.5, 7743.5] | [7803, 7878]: -0.08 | 33.9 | 30.7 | 32.1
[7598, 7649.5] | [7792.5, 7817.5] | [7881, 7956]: 0.03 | 32.9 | 31.1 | 31.8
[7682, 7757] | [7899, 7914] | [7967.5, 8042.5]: 0.04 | 32.2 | 31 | 31.4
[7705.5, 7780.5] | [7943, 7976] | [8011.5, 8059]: 0.01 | 31.7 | 30.9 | 31.1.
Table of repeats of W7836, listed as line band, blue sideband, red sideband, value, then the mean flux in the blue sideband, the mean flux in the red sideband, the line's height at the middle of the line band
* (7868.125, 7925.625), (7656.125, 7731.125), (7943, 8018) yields 0.79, 31.3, 30.8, 30.9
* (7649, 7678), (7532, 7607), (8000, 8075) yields 4.05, 36.7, 31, 35.5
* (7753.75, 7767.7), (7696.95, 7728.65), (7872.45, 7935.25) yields 1.15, 32.4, 30.5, 31.9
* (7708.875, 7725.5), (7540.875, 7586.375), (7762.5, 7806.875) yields -0.49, 38.2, 29.8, 32.3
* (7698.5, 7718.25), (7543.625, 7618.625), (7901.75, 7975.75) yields 2.50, 36.4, 31.3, 34.6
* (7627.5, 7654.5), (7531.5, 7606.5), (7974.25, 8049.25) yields 2.44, 36.6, 31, 35.7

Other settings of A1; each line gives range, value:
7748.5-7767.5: 30.6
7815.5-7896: 30.4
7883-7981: 31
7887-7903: 30.1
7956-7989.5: 30.3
